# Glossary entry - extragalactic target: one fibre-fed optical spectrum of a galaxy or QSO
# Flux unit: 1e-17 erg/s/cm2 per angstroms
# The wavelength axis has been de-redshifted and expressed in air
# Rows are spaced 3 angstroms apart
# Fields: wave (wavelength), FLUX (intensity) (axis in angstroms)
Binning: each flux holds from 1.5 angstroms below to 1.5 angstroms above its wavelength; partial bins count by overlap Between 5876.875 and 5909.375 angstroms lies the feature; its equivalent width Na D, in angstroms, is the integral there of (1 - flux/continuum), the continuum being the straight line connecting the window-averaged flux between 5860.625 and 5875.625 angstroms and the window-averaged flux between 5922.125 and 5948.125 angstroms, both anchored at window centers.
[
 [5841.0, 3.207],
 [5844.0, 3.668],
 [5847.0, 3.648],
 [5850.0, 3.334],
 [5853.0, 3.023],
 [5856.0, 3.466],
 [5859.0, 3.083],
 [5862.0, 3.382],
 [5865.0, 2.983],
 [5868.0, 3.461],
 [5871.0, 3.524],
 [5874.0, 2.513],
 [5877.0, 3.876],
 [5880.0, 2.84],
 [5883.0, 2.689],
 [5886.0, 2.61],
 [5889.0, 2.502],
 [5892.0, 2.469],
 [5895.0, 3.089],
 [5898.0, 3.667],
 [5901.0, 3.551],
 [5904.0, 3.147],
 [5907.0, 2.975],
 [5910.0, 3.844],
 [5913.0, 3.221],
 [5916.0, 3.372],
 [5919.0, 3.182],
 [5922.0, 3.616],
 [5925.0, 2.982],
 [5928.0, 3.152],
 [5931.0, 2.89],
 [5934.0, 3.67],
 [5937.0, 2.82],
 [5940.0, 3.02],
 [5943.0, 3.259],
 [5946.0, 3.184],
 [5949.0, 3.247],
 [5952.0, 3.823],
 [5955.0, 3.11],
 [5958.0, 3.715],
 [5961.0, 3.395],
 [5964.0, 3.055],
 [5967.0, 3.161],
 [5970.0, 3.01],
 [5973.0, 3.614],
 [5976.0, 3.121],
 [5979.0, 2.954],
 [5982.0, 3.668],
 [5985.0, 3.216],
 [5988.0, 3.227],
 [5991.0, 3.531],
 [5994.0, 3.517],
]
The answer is 1.47 angstroms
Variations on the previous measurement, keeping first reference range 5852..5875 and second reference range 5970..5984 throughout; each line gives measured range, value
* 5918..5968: 0.2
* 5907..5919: -0.5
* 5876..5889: 1.2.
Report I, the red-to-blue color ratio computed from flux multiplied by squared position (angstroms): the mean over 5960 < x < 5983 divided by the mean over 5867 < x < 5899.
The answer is 1.11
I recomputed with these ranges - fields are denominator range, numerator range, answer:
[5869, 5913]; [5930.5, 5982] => 1.07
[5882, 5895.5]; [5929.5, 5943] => 1.20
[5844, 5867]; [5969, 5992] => 1.04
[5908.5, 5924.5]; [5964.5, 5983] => 0.96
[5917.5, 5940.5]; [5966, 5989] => 1.04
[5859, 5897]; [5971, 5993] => 1.15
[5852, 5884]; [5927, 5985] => 1.06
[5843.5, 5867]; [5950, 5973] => 1.05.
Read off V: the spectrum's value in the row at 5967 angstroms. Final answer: 3.161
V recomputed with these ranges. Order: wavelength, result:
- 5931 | 2.89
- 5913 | 3.221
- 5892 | 2.469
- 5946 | 3.184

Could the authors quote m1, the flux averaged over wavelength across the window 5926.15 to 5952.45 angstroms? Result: 3.2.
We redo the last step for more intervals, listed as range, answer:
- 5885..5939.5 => 3.16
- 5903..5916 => 3.31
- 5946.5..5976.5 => 3.33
